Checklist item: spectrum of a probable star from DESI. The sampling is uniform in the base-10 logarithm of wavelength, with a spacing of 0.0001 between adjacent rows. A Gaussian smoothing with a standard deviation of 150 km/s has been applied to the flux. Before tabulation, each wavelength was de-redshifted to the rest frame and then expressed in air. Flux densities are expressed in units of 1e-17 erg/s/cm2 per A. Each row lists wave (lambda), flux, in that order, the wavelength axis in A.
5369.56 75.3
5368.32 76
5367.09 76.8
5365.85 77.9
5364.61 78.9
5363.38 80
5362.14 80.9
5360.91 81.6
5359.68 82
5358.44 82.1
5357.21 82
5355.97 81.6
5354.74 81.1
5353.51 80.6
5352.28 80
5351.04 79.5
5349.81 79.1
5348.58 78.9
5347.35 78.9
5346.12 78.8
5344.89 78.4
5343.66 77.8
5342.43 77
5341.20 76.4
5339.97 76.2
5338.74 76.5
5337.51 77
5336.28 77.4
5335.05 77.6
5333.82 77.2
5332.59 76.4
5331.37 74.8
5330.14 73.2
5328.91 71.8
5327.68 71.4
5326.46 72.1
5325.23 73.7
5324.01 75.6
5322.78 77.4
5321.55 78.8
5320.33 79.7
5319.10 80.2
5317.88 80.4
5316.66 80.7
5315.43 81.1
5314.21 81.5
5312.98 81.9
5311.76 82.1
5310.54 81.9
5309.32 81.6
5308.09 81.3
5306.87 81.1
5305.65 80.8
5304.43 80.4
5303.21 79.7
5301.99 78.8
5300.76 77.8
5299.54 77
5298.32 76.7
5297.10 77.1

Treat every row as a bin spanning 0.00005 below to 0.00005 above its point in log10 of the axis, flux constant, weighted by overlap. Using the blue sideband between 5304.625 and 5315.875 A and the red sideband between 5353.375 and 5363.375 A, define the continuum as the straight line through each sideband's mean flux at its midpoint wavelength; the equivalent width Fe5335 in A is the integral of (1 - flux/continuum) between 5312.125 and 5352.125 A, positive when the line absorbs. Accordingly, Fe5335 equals 2.0 A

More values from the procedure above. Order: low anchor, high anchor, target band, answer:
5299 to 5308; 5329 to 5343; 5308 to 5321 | -0.46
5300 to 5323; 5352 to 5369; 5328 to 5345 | 0.87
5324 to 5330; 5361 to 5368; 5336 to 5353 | -0.53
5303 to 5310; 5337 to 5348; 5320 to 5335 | 0.71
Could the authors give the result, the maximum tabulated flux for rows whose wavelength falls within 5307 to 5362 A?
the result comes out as 82.1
